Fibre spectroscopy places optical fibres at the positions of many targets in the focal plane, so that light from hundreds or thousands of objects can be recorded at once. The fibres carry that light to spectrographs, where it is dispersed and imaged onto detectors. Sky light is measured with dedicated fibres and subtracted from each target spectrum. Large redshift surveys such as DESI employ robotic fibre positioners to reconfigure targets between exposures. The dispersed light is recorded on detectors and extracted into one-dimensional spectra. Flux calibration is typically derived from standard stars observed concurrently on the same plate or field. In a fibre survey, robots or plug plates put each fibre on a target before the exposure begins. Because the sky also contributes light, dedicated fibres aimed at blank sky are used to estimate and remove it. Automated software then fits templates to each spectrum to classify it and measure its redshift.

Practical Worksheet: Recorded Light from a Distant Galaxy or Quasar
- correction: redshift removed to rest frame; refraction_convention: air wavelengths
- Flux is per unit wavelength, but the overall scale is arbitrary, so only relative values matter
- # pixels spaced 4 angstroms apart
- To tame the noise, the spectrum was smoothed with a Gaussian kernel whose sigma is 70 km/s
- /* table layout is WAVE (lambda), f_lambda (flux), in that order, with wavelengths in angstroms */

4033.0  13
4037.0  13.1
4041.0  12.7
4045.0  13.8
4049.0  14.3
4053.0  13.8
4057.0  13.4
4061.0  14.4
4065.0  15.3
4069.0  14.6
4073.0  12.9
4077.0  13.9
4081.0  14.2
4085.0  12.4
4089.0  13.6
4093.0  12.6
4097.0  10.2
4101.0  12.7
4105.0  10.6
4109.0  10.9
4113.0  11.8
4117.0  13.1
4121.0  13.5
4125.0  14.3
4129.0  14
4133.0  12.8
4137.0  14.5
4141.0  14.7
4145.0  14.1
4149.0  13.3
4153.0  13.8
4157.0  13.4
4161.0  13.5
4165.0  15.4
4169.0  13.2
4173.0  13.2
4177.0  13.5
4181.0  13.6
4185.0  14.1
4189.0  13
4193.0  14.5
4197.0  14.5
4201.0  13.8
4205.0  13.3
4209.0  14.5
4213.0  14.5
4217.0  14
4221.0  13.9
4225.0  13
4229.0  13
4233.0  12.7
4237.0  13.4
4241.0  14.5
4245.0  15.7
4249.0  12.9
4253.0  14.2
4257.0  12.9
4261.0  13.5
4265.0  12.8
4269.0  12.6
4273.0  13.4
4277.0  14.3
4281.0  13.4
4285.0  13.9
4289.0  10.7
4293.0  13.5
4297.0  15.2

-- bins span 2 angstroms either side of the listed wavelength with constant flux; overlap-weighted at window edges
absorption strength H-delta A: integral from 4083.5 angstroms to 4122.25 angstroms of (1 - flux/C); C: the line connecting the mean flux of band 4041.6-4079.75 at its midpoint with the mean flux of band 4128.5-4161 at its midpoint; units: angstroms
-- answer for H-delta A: 5.0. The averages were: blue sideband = 14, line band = 12.1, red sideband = 13.8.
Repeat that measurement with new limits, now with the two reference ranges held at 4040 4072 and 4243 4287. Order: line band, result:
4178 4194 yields 0.0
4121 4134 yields 0.1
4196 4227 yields -0.5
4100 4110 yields 1.9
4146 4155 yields 0.2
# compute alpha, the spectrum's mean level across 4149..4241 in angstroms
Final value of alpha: 13.7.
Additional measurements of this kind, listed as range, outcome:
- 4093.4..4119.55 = 11.7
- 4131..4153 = 13.9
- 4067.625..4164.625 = 13.2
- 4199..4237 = 13.6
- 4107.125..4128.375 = 12.8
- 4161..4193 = 13.8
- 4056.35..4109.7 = 13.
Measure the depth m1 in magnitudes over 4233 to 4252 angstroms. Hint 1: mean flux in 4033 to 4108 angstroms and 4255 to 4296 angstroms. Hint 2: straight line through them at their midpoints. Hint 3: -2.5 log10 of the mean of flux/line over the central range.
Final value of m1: -0.065 mag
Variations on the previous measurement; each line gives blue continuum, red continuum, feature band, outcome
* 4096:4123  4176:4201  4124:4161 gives -0.09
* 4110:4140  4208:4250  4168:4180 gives 0.02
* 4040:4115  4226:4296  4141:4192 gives -0.04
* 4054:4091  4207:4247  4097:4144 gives 0.08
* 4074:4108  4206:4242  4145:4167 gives -0.07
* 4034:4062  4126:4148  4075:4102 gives 0.08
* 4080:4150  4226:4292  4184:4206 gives -0.06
